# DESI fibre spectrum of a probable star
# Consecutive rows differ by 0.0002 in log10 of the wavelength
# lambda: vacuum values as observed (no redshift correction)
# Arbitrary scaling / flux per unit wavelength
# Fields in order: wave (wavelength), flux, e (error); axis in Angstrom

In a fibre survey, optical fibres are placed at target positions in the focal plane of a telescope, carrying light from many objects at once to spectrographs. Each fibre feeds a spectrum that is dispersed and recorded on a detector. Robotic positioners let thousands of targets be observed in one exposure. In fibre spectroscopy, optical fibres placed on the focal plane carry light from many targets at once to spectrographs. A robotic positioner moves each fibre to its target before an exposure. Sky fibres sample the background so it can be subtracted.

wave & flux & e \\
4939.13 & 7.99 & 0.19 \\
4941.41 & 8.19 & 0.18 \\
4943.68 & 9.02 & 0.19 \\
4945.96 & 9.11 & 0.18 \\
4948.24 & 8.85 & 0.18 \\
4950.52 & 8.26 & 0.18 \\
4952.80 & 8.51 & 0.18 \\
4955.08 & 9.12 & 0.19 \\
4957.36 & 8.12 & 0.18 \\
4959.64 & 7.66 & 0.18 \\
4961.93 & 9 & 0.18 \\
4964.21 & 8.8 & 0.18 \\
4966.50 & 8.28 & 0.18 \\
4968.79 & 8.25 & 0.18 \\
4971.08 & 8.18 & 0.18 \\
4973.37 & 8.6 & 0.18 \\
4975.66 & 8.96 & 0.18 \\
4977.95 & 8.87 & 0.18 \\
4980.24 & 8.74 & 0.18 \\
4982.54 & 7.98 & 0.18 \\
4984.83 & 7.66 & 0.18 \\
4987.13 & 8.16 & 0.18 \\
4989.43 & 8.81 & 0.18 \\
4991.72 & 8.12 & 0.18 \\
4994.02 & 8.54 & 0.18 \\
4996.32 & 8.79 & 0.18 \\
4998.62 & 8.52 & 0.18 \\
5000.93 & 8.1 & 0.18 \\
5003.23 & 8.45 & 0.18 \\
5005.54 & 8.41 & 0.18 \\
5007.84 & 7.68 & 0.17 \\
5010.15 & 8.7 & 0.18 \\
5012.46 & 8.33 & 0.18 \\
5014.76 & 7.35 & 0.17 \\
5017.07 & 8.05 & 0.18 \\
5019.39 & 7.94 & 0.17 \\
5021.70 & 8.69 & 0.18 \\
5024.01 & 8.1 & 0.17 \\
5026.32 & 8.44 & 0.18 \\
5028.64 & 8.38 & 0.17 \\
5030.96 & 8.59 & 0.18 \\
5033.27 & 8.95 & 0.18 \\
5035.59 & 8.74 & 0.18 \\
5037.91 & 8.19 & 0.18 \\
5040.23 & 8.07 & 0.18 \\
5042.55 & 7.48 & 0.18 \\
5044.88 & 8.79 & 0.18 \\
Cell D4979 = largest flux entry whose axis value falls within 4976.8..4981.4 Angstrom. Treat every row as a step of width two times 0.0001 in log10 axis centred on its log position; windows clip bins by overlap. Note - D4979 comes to 8.87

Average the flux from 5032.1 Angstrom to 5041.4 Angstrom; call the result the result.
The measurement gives 8.49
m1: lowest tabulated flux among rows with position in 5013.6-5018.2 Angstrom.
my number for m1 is 7.35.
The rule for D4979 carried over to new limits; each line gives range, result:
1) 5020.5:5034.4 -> 8.95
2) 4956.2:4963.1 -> 9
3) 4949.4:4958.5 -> 9.12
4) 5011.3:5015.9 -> 8.33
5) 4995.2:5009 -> 8.79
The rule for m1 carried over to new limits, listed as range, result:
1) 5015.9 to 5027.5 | 7.94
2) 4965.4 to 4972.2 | 8.18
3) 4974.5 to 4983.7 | 7.98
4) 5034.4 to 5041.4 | 8.07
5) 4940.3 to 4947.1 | 8.19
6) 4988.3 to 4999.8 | 8.12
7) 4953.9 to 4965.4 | 7.66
